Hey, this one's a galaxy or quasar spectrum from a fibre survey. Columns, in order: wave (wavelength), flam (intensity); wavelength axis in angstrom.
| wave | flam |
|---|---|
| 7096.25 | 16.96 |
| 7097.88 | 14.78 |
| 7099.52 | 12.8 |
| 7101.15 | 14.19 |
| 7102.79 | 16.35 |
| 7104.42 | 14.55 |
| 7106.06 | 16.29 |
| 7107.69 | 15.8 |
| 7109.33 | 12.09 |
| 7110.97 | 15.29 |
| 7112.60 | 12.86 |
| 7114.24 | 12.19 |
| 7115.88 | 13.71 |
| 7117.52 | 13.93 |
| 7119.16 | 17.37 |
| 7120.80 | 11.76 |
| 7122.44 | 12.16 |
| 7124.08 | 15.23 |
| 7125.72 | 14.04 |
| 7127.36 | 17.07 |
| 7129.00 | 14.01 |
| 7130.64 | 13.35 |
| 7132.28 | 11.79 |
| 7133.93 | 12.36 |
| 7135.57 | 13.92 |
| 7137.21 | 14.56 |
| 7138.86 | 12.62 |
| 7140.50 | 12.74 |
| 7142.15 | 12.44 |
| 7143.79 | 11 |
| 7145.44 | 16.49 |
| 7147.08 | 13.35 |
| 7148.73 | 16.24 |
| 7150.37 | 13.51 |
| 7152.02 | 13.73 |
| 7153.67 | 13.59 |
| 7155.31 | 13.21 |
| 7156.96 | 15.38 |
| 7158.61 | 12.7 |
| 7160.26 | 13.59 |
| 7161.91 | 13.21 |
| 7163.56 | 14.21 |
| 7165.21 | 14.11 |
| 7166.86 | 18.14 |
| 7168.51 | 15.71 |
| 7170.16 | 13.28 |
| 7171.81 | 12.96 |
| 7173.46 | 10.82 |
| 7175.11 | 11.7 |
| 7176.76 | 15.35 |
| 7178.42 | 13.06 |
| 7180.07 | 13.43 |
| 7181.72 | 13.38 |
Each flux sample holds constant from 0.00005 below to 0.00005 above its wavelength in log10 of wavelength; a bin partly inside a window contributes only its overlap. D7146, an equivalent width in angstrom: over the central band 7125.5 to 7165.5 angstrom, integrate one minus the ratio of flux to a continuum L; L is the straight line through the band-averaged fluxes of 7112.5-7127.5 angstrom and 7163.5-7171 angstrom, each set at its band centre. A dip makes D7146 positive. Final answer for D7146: 2.4 angstrom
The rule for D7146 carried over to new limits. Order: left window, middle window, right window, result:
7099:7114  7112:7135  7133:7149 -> 0.39 angstrom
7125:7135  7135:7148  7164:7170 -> 0.84 angstrom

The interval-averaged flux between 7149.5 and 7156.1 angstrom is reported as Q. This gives 13.5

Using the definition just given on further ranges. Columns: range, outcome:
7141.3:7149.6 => 13.9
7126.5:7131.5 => 14.8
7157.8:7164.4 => 13.4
